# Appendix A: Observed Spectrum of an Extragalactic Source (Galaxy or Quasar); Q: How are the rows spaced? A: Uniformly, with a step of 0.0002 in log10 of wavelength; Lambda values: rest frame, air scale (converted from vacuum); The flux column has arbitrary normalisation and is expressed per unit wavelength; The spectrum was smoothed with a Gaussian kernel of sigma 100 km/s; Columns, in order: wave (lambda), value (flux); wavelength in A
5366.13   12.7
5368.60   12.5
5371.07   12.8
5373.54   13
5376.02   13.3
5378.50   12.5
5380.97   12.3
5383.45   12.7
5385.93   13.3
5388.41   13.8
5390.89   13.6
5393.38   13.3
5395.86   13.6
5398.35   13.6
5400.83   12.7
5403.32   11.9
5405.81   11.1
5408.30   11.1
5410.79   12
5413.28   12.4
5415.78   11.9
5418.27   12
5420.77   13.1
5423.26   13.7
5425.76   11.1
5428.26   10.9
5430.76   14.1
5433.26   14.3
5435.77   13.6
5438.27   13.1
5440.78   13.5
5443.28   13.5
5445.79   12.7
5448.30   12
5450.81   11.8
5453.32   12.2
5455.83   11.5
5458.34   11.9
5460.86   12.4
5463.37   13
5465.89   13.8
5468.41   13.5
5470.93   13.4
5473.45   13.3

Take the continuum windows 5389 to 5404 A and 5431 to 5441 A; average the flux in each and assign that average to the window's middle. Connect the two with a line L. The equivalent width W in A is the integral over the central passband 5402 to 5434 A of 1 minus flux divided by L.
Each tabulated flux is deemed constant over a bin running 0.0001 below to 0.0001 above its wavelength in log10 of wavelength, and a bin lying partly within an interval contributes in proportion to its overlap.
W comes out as 2.9 A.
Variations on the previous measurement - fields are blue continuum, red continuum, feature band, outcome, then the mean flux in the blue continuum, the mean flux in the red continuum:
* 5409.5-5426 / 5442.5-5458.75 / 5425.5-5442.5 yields -1.1 A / 12.4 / 12.2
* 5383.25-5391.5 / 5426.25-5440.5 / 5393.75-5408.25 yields 0.9 A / 13.4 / 13.1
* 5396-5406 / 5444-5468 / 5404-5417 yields 0.9 A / 12.6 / 12.4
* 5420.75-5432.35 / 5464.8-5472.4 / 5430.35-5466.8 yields 0.6 A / 12.6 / 13.5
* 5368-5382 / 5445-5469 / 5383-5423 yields 0.0 A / 12.8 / 12.4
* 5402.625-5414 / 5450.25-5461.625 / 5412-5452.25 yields -3.1 A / 11.7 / 12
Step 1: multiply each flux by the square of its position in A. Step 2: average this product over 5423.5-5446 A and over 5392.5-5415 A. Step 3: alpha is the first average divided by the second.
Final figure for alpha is 1.06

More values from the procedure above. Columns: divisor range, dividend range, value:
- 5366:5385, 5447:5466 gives 0.99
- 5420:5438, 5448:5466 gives 0.95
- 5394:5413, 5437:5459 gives 1.03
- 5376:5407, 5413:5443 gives 1.01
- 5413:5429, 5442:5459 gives 1.02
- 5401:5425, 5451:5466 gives 1.03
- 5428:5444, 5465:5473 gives 1.02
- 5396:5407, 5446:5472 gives 1.03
